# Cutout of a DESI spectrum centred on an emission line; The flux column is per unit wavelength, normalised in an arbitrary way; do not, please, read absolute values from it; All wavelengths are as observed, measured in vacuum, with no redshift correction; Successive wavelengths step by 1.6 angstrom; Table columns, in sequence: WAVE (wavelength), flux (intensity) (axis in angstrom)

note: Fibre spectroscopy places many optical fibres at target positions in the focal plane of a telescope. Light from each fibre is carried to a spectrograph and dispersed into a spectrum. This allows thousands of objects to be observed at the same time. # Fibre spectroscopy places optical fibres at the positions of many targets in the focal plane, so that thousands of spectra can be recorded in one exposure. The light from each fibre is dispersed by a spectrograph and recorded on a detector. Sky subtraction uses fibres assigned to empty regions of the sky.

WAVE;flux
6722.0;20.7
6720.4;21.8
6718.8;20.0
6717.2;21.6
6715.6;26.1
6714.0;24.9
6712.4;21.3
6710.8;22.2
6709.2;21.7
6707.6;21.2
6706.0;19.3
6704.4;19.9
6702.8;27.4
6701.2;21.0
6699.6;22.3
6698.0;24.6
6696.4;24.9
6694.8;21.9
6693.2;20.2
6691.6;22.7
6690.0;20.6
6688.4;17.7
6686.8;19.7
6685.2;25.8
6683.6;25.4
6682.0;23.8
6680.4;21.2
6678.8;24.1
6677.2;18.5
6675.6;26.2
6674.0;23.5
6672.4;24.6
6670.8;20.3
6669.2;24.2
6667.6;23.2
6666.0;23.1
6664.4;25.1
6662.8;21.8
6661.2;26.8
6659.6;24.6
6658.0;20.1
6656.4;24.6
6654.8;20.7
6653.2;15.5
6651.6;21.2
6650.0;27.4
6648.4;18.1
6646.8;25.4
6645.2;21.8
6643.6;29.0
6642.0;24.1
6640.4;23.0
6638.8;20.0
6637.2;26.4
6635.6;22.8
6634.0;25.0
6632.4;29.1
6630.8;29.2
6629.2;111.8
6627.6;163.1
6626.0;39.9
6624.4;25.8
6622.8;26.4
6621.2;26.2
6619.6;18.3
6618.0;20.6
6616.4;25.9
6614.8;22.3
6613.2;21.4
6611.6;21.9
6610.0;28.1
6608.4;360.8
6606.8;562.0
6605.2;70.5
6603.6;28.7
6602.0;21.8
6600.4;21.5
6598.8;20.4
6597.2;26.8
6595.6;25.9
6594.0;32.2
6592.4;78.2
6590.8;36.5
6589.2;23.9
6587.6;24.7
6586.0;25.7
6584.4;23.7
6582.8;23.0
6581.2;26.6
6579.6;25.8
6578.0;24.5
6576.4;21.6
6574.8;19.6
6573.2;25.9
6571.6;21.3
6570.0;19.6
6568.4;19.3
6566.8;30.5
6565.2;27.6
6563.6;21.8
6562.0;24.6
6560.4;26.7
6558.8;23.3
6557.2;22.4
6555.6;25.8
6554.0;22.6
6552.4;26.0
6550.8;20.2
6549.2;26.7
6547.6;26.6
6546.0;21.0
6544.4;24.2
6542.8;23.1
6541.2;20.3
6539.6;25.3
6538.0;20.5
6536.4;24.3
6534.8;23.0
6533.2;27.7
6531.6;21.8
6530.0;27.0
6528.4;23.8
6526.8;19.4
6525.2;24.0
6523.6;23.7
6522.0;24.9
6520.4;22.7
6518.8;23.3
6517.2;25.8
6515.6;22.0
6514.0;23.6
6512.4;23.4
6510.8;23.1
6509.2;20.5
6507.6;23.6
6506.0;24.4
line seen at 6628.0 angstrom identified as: [N II] 6583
